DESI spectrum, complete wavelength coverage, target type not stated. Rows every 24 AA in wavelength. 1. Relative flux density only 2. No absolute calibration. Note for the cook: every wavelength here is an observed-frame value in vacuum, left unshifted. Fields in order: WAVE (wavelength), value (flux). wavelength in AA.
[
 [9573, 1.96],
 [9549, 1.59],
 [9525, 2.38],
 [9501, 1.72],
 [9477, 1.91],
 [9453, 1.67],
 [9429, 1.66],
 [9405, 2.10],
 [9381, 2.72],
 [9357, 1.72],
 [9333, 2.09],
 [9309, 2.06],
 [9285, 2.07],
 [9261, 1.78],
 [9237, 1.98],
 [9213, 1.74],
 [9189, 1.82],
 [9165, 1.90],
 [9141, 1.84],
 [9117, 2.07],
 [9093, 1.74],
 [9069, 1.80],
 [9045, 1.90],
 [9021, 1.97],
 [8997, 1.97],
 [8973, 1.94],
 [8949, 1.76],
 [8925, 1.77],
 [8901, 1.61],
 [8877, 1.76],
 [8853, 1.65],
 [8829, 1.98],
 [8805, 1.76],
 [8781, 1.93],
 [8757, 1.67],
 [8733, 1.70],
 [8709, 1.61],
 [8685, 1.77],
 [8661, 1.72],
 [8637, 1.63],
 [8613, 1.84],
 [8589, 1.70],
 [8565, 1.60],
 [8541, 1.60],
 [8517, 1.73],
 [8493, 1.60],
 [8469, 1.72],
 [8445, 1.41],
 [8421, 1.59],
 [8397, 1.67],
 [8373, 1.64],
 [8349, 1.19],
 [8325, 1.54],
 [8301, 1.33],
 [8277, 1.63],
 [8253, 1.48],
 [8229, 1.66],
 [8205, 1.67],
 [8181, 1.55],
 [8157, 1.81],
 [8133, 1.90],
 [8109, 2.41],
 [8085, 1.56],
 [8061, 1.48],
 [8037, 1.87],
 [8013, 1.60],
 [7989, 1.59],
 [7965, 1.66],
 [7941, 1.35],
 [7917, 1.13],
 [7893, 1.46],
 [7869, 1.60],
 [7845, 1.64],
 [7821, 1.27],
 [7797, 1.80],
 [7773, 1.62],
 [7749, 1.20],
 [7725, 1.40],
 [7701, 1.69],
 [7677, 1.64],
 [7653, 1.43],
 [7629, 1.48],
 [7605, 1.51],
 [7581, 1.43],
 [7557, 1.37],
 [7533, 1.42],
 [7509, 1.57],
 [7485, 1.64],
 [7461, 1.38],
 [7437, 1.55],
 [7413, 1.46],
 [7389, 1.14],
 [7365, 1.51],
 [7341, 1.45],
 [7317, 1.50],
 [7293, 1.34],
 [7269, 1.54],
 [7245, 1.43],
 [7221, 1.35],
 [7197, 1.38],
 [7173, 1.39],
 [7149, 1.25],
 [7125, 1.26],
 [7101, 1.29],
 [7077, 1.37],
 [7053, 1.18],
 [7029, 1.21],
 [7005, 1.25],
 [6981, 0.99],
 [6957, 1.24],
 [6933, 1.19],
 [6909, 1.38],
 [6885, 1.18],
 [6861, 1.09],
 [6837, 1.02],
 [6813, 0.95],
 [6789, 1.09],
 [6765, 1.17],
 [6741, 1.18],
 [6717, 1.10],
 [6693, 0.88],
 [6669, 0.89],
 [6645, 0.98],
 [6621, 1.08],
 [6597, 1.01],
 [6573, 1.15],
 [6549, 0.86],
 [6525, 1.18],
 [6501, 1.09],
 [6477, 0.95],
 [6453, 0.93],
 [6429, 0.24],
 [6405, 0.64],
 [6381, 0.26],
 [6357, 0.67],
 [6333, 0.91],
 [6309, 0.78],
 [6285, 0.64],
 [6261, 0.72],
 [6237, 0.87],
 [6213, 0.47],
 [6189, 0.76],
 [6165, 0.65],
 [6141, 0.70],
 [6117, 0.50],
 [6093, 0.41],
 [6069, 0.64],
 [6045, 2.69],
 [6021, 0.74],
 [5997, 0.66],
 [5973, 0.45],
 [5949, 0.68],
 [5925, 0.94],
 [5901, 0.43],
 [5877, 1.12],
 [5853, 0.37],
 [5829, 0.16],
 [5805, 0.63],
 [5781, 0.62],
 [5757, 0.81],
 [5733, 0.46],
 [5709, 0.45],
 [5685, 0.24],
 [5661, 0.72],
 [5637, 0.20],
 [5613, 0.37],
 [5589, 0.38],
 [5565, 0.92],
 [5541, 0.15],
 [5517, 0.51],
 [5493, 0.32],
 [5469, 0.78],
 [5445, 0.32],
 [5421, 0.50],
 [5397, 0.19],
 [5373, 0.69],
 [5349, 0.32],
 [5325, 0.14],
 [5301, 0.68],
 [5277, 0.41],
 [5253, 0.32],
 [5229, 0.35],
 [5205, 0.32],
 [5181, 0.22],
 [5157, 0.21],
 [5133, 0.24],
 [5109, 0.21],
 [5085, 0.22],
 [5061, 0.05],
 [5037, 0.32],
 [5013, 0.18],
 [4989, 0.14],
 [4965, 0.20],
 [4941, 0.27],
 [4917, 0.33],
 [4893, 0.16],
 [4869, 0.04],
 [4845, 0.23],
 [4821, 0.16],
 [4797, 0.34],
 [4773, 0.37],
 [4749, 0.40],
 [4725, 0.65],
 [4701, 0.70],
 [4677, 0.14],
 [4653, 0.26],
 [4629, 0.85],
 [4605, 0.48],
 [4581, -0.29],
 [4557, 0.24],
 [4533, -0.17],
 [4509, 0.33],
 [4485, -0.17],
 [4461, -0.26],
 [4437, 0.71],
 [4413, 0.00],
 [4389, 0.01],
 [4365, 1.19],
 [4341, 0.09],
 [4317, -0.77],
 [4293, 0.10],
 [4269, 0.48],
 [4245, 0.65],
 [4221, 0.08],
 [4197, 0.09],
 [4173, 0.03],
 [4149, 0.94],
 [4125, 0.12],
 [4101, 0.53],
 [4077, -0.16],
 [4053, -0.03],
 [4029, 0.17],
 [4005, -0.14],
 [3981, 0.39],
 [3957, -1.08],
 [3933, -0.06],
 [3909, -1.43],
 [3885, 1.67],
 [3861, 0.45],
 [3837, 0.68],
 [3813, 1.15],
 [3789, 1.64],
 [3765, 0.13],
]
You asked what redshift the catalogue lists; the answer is 0.62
